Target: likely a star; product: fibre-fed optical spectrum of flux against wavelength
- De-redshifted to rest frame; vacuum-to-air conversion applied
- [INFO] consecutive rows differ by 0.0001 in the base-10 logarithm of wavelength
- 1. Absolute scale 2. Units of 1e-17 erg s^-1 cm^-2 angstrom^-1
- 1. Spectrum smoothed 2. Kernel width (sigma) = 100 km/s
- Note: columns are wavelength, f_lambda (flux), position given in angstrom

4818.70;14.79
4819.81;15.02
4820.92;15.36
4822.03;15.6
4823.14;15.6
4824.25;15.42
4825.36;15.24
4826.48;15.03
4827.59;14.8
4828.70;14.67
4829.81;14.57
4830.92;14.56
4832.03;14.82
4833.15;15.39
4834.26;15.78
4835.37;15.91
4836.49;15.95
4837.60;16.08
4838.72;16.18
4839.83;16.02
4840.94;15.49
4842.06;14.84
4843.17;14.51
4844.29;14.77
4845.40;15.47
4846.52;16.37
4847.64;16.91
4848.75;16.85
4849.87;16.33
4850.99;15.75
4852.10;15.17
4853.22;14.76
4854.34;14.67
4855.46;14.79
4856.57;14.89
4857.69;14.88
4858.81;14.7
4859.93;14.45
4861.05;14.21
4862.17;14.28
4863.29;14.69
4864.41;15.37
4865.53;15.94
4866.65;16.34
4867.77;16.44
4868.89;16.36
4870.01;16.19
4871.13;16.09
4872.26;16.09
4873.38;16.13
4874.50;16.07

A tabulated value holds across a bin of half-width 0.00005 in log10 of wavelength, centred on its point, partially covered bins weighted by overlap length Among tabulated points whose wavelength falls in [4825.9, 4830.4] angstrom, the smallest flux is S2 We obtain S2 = 14.57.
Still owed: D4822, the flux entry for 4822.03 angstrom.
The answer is 15.6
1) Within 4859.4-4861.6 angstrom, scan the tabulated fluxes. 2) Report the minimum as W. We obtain 14.21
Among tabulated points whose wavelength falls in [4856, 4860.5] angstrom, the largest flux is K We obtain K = 14.89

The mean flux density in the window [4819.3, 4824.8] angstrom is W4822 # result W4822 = 15.4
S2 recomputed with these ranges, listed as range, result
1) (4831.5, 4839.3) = 14.82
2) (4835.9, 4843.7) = 14.51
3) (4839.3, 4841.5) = 15.49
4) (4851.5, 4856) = 14.67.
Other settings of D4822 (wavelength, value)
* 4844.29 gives 14.77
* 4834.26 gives 15.78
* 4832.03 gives 14.82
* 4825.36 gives 15.24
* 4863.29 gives 14.69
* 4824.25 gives 15.42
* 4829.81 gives 14.57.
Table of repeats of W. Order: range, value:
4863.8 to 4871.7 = 15.37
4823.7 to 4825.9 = 15.24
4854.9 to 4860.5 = 14.45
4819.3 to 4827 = 15.02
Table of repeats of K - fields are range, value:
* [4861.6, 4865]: 15.37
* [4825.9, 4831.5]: 15.03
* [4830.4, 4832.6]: 14.82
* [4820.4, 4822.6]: 15.6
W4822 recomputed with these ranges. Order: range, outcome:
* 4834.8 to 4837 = 15.9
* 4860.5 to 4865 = 14.6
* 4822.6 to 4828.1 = 15.2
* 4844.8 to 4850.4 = 16.4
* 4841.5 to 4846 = 14.9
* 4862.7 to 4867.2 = 15.6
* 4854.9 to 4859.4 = 14.8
